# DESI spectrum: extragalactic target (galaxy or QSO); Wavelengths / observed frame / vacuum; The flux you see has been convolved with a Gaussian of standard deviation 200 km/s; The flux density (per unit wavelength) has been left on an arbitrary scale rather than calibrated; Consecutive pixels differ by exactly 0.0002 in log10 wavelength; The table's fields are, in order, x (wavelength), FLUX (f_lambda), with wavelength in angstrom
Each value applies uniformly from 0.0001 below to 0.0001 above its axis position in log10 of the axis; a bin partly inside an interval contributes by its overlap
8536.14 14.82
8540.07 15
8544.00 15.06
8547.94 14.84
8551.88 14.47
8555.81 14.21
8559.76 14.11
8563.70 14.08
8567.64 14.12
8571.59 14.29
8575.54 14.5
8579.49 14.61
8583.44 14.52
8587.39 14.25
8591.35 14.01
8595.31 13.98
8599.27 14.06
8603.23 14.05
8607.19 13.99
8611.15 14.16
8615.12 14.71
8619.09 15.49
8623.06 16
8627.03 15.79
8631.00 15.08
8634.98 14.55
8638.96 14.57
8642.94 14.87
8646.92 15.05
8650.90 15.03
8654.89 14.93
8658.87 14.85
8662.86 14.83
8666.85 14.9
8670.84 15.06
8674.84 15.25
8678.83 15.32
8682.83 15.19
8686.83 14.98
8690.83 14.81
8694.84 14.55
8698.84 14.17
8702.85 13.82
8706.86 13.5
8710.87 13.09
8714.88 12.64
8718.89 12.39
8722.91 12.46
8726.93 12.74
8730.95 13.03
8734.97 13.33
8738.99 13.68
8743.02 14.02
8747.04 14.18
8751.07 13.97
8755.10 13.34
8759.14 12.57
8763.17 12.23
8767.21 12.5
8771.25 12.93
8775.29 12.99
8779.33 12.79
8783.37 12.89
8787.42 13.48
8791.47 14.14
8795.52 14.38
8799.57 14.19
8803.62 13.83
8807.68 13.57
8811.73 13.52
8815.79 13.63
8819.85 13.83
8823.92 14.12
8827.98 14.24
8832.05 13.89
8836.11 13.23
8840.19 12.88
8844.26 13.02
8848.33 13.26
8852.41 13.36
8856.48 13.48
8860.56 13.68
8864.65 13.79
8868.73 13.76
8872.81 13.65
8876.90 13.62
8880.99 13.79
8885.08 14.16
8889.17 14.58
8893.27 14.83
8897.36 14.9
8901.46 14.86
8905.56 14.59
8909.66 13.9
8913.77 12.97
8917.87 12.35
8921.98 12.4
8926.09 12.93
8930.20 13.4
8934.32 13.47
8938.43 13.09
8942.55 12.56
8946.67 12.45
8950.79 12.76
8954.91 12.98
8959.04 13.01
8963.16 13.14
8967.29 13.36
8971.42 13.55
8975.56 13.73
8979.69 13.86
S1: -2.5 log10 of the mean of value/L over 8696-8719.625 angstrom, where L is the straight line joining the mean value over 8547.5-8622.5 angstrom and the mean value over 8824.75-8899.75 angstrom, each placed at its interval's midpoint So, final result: 0.06 mag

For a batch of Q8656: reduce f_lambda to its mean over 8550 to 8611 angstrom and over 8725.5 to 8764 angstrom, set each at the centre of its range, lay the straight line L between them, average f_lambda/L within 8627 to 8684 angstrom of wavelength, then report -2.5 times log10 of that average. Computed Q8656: -0.09 mag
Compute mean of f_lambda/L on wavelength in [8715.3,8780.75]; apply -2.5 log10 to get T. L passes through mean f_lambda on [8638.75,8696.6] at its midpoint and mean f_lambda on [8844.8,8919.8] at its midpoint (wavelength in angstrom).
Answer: 0.116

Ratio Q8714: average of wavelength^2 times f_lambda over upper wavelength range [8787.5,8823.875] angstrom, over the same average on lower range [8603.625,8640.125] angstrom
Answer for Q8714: 1.0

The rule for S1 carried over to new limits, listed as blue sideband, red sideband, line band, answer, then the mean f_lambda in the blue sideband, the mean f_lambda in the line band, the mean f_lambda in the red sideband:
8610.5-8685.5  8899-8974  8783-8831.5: 0.015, 15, 13.9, 13.2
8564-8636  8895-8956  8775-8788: 0.070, 14.6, 13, 13.3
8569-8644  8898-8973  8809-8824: 0.001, 14.6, 13.7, 13.2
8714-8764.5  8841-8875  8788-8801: -0.067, 13.1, 14.2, 13.5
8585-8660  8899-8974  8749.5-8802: 0.057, 14.7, 13.3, 13.2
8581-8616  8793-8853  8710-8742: 0.076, 14.2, 12.9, 13.7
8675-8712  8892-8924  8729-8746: 0.059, 14.5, 13.6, 13.8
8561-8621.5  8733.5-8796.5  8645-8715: -0.060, 14.3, 14.6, 13.3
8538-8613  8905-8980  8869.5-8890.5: -0.047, 14.3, 13.9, 13.1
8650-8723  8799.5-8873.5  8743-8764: 0.049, 14.3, 13.4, 13.6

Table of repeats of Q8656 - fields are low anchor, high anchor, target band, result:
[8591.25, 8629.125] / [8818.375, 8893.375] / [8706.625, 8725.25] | 0.12 mag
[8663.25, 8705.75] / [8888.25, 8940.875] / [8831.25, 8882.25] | 0.04 mag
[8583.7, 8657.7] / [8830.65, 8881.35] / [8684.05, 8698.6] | -0.03 mag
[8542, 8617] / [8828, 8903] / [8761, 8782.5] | 0.10 mag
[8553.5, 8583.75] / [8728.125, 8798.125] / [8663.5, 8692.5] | -0.10 mag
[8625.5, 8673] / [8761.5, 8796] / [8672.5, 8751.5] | 0.02 mag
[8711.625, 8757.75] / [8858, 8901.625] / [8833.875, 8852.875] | 0.06 mag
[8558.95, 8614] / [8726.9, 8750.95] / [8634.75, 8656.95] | -0.07 mag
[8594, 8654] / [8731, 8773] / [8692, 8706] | -0.02 mag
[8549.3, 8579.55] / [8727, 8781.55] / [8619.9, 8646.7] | -0.09 mag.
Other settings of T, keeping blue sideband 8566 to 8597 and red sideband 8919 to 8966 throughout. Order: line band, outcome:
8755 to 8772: 0.08 mag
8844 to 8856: 0.00 mag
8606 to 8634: -0.07 mag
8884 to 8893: -0.11 mag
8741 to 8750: -0.03 mag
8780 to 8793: 0.01 mag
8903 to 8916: -0.06 mag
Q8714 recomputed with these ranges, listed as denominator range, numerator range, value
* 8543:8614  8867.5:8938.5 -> 1.04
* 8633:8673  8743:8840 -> 0.94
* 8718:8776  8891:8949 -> 1.07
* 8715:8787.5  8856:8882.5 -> 1.08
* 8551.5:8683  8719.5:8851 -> 0.95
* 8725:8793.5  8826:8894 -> 1.06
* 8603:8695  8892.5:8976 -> 0.95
